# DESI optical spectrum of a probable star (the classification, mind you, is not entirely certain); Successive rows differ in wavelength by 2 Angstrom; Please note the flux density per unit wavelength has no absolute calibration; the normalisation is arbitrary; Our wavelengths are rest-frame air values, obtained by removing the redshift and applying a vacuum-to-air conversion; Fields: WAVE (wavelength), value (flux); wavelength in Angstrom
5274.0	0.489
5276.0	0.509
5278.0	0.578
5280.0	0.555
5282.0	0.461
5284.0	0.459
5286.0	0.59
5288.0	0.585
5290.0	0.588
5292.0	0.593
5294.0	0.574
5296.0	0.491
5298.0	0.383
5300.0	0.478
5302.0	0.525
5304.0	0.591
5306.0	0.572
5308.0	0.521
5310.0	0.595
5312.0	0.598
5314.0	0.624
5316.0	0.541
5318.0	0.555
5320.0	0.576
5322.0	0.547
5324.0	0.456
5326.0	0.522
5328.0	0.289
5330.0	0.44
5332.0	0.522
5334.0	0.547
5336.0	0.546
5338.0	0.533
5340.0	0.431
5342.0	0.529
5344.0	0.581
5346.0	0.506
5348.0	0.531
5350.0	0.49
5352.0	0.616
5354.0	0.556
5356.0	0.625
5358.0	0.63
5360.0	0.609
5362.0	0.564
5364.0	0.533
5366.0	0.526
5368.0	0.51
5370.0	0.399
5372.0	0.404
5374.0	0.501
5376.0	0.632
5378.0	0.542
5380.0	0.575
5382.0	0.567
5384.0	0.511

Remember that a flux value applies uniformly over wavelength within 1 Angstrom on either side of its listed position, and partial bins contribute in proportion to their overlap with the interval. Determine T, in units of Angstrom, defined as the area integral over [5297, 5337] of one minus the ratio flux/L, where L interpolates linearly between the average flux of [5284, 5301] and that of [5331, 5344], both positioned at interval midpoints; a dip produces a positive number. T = 0.4 Angstrom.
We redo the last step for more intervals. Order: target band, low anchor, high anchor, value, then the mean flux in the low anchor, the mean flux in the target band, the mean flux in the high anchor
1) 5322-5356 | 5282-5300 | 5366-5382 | 0.53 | 0.526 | 0.511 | 0.514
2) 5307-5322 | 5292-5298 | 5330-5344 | -1.56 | 0.518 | 0.571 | 0.517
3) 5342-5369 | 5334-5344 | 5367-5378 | -2.72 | 0.521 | 0.559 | 0.494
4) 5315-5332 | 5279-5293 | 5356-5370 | 1.80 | 0.547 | 0.493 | 0.555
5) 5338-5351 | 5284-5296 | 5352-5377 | 0.88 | 0.567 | 0.513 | 0.544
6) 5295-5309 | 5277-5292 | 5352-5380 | 0.99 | 0.548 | 0.509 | 0.545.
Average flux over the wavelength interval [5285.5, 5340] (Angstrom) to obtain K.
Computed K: 0.53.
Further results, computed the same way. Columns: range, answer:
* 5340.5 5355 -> 0.54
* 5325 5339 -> 0.486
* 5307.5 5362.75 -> 0.539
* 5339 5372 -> 0.536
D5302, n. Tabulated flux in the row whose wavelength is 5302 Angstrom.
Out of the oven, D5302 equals 0.525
